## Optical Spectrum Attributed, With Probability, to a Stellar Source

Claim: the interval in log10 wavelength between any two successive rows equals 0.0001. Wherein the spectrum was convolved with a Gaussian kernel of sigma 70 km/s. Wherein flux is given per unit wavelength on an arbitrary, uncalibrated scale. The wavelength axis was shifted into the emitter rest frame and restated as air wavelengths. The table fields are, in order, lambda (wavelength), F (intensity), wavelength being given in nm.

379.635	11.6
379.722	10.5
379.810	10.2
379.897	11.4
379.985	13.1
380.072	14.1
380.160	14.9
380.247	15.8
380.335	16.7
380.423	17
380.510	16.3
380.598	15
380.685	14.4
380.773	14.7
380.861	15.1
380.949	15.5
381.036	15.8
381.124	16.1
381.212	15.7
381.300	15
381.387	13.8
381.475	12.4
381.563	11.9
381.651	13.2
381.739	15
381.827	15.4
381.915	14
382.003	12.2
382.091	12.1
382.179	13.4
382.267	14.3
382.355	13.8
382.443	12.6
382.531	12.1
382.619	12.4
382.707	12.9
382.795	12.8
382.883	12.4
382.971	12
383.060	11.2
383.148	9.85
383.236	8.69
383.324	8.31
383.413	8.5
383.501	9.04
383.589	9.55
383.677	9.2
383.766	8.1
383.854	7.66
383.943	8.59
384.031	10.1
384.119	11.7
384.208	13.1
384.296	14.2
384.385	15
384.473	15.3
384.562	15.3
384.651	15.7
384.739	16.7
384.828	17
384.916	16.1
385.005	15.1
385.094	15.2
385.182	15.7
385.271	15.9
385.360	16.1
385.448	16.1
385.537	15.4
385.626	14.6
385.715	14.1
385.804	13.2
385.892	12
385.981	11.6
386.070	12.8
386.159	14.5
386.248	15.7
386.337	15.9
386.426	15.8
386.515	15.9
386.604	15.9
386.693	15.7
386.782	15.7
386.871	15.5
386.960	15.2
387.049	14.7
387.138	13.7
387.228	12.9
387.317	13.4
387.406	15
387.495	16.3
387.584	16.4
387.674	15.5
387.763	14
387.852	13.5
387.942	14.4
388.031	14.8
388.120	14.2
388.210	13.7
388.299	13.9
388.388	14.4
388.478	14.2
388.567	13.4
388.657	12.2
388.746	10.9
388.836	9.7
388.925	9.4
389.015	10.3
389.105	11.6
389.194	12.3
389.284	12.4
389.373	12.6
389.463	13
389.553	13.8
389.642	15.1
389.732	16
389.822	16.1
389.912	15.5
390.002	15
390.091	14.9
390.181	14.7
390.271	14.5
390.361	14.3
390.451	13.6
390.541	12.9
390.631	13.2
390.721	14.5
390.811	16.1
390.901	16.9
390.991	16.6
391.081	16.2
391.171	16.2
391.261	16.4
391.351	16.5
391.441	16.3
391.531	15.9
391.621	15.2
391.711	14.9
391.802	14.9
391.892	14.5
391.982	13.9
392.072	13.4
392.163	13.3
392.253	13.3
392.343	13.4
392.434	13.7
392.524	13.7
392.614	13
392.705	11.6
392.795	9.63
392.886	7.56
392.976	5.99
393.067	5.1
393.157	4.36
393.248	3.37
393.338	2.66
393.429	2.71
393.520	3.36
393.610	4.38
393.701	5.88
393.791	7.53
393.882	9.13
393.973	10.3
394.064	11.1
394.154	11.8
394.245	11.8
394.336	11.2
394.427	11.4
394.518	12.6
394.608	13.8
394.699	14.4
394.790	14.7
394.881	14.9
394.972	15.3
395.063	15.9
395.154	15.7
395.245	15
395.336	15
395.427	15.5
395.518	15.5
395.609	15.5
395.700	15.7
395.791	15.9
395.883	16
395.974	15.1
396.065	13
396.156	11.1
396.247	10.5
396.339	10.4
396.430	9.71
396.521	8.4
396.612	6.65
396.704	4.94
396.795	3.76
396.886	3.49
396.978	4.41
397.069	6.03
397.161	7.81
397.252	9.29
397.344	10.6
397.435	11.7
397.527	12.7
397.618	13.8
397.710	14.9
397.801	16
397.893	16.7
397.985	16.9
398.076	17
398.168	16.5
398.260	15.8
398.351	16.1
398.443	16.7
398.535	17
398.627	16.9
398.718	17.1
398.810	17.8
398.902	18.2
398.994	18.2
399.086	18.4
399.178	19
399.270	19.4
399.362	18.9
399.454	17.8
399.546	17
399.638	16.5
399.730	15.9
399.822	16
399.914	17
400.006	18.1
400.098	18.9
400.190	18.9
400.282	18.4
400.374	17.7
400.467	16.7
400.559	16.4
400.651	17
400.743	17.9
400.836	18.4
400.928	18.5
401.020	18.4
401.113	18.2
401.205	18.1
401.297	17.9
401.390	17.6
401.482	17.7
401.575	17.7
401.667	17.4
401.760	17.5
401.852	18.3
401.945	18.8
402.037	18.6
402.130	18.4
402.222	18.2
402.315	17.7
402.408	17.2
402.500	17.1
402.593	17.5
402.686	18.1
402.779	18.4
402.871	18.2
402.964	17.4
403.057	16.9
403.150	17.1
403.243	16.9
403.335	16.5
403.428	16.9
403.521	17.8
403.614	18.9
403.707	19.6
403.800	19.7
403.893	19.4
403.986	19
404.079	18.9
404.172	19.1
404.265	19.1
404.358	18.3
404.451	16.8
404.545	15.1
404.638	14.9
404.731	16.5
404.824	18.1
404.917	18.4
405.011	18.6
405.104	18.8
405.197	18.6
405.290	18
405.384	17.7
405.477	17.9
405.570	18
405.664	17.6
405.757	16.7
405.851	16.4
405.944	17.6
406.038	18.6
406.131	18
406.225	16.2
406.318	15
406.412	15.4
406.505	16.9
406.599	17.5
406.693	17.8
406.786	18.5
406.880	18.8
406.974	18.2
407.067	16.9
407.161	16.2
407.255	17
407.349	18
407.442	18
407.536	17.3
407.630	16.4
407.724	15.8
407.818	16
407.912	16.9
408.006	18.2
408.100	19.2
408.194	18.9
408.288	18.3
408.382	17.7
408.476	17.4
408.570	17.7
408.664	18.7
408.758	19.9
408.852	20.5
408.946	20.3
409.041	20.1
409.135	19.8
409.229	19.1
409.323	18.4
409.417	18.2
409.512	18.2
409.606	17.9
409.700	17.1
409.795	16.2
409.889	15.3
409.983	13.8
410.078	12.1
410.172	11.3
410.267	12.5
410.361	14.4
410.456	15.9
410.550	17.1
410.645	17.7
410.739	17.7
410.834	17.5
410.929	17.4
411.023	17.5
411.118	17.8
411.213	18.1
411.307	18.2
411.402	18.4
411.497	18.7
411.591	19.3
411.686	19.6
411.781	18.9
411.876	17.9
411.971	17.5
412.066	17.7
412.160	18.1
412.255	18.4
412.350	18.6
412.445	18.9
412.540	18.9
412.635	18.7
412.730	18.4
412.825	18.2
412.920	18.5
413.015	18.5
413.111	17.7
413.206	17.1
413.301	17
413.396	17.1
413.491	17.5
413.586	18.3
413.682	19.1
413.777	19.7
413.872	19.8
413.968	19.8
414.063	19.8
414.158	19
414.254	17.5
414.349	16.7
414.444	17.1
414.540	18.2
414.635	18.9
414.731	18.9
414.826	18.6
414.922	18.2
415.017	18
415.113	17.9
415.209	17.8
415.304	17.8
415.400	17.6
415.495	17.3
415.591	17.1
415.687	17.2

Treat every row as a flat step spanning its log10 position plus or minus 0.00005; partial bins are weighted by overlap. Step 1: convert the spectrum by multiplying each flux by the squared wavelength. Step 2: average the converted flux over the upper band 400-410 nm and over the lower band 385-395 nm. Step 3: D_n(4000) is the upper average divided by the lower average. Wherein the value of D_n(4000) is 1.47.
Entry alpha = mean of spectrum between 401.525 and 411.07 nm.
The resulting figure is 17.5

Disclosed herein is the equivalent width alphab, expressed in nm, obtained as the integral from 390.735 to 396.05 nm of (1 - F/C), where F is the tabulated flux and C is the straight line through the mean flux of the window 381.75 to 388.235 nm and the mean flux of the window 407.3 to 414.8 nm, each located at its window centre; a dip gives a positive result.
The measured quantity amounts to 0.87 nm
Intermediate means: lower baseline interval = 13.5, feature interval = 12.5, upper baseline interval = 17.8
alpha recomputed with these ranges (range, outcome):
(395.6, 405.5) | 16.1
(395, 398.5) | 12.5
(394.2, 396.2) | 14.3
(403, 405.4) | 17.9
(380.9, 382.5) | 14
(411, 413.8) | 18.3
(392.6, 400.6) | 12.9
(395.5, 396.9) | 11.1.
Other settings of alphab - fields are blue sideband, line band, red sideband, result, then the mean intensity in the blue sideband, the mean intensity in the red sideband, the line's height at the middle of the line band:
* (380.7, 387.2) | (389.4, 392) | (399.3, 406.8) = -0.013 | 13.5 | 17.7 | 15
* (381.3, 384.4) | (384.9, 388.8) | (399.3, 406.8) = -0.490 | 11.8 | 17.7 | 12.9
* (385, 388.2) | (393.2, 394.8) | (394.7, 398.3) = 0.511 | 14.8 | 12.5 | 13.1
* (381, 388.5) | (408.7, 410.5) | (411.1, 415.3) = 0.084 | 13.6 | 18.3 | 17.7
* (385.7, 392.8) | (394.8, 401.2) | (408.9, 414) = 0.319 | 14.2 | 17.7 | 15.6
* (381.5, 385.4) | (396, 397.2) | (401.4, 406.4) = 0.610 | 12.7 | 17.8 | 16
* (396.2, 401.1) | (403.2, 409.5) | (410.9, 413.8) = -0.451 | 14.7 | 18.2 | 16.7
